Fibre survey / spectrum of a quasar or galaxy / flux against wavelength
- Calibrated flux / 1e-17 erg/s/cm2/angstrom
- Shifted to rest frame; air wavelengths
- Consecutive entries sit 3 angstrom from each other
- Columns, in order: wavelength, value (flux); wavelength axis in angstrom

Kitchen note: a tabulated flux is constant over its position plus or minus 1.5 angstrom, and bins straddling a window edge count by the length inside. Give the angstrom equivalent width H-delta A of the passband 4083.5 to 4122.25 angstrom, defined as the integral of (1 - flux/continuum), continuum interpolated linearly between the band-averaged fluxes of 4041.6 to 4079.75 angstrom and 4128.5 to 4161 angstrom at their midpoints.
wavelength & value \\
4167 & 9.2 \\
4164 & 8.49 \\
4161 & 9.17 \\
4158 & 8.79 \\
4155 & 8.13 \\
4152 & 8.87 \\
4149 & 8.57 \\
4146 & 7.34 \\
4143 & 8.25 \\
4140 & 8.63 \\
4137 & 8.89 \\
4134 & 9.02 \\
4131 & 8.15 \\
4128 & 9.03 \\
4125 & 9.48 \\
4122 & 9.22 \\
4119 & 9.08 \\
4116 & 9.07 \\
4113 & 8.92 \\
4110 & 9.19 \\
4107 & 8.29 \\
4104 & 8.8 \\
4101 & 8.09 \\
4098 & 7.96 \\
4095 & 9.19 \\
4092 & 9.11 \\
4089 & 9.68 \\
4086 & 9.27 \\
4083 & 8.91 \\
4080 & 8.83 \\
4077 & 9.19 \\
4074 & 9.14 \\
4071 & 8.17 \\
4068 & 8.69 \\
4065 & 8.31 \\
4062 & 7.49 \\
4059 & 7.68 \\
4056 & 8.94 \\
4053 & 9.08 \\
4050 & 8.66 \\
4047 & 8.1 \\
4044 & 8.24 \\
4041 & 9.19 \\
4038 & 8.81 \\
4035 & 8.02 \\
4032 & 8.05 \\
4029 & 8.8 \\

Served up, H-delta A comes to -1.8 angstrom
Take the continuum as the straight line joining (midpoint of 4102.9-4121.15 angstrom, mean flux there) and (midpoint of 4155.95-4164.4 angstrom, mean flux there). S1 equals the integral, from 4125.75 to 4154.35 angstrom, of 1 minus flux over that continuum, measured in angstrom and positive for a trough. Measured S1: 1.0 angstrom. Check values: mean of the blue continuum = 8.91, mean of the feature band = 8.54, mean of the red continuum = 8.81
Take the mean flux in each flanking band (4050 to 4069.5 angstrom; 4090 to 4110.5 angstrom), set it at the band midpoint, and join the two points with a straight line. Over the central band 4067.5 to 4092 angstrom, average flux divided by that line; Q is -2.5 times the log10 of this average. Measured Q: -0.06 mag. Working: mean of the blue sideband 8.39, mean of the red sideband 8.66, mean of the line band 9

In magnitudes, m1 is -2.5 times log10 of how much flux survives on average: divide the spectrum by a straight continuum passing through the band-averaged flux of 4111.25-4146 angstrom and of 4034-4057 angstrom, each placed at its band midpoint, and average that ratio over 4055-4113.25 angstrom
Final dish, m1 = 0.00 mag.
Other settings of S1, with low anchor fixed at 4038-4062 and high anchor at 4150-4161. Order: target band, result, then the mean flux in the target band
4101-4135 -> -1.10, 8.89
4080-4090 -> -0.74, 9.2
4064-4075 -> -0.04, 8.56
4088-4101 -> -0.42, 8.86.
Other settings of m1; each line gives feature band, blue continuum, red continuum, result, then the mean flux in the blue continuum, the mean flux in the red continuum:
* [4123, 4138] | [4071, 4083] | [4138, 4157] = -0.06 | 8.92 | 8.33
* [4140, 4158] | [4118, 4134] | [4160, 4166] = 0.07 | 8.99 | 8.83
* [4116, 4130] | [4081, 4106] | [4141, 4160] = -0.07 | 8.86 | 8.36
